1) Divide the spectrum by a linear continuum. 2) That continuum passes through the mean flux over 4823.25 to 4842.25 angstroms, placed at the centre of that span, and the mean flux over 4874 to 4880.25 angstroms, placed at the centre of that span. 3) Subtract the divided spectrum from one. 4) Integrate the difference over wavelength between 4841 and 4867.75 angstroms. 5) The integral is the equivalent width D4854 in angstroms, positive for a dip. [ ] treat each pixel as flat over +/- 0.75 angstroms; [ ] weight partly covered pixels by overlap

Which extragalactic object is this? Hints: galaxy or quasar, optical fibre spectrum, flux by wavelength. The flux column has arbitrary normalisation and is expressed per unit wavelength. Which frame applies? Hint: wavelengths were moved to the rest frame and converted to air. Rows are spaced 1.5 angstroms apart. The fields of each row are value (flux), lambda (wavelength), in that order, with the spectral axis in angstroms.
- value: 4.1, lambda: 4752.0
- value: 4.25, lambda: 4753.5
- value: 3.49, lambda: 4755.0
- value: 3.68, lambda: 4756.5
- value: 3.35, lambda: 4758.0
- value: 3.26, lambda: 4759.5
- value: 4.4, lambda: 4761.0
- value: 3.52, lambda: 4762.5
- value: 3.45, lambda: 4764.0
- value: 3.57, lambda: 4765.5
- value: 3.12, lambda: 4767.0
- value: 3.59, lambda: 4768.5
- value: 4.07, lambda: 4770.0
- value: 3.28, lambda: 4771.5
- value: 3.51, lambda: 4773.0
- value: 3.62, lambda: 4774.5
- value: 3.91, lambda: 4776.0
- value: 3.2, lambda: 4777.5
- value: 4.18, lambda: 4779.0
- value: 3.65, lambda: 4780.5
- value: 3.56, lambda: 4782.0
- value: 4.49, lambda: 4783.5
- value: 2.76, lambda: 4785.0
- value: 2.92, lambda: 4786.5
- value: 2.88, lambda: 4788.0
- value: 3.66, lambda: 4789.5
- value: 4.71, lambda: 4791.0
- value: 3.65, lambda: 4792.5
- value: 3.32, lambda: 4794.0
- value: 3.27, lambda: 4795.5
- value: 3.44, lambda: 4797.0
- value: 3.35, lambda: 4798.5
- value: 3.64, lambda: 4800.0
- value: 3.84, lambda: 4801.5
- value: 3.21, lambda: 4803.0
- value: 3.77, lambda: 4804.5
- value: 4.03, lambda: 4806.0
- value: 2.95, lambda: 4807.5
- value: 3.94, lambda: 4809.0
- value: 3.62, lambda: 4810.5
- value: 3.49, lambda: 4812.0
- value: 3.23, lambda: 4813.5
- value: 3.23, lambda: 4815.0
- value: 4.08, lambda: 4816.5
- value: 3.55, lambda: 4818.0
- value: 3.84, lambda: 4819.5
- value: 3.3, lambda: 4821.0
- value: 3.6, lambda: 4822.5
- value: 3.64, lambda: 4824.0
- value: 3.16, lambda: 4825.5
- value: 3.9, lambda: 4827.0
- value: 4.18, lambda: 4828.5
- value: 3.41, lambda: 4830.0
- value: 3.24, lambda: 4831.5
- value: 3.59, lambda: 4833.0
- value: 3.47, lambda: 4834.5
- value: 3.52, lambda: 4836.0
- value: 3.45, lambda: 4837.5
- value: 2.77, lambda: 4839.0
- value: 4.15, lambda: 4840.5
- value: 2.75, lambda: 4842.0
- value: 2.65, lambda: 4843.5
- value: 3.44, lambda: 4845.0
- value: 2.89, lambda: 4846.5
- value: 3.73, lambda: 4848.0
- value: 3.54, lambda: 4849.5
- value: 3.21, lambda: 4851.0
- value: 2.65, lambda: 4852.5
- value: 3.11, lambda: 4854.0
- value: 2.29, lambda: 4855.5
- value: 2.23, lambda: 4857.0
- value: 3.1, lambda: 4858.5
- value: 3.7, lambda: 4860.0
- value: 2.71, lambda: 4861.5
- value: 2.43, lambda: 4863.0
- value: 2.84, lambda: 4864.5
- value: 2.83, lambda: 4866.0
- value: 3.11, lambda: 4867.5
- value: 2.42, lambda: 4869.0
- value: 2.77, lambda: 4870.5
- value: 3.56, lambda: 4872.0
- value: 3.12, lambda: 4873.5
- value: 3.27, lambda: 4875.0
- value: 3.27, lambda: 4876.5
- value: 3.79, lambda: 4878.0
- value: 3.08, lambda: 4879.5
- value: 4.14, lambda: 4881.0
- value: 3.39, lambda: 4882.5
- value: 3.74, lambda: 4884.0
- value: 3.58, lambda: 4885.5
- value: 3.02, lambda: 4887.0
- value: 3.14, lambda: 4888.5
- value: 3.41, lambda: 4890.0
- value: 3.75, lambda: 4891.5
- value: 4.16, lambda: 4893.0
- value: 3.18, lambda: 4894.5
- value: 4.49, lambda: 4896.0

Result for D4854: 3.6 angstroms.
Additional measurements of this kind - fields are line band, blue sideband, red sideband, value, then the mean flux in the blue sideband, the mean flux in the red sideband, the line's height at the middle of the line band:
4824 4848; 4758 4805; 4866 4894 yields 0.4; 3.57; 3.36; 3.45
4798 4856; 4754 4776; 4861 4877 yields -4.1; 3.58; 2.94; 3.2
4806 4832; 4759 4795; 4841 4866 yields -2.6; 3.6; 2.96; 3.25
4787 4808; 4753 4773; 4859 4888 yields -0.4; 3.61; 3.2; 3.48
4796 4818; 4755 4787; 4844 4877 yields -1.4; 3.58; 3.01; 3.35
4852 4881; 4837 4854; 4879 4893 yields 3.2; 3.2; 3.52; 3.36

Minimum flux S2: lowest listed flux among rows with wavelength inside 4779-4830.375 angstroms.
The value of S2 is 2.76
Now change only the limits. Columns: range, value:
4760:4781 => 3.12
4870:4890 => 2.77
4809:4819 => 3.23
